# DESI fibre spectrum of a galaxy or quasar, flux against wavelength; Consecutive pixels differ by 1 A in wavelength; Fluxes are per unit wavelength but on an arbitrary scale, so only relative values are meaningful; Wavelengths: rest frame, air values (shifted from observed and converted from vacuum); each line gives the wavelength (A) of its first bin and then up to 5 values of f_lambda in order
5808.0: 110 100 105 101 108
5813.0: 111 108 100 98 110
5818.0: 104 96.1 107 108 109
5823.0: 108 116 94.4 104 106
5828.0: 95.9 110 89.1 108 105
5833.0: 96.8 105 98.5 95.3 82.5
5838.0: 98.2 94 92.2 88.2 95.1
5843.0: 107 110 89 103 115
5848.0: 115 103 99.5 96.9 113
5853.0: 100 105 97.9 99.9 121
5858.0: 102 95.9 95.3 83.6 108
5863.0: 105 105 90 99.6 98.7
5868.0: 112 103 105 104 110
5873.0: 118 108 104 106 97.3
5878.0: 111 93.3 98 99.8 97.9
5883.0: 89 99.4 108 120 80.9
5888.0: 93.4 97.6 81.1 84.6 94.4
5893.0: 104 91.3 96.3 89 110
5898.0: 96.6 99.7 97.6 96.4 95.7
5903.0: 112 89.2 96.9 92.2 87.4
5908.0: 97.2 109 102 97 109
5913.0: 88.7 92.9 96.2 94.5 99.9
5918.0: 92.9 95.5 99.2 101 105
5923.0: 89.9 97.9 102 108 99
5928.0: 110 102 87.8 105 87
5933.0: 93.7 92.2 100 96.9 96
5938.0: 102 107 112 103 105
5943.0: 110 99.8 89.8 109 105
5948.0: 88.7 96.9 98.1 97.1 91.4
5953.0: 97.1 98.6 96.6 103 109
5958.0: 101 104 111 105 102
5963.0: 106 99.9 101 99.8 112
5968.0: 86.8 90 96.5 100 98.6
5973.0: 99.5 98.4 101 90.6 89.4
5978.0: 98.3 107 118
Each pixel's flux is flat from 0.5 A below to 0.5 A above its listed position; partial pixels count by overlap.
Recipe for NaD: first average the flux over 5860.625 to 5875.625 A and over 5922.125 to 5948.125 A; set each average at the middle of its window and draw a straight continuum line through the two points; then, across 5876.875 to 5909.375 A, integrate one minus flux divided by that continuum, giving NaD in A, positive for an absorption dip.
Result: 1.7 A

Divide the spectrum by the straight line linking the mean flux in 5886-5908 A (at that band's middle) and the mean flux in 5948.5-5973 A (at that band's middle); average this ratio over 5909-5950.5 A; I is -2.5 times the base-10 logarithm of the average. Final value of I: -0.02 mag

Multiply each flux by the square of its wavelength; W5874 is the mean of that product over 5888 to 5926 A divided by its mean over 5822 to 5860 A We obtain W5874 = 1.0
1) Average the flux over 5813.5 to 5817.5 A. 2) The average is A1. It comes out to 104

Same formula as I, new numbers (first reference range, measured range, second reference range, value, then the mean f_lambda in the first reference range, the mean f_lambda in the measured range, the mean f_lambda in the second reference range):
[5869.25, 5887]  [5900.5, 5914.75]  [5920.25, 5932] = 0.04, 103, 97.5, 100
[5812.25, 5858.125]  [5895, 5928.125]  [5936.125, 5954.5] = 0.03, 102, 98.3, 100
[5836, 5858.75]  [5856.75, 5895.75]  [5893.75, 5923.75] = -0.01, 101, 100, 97.4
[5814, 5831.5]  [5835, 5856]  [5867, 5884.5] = 0.04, 104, 100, 103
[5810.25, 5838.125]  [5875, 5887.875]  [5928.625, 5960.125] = 0.01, 103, 100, 99.7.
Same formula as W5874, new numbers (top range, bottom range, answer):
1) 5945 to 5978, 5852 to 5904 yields 1.02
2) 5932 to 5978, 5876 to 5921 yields 1.04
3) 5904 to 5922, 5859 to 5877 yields 0.96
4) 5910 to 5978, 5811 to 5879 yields 1.00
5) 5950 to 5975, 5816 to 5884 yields 1.02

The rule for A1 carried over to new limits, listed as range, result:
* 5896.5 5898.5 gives 103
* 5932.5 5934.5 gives 93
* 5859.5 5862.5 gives 95.6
